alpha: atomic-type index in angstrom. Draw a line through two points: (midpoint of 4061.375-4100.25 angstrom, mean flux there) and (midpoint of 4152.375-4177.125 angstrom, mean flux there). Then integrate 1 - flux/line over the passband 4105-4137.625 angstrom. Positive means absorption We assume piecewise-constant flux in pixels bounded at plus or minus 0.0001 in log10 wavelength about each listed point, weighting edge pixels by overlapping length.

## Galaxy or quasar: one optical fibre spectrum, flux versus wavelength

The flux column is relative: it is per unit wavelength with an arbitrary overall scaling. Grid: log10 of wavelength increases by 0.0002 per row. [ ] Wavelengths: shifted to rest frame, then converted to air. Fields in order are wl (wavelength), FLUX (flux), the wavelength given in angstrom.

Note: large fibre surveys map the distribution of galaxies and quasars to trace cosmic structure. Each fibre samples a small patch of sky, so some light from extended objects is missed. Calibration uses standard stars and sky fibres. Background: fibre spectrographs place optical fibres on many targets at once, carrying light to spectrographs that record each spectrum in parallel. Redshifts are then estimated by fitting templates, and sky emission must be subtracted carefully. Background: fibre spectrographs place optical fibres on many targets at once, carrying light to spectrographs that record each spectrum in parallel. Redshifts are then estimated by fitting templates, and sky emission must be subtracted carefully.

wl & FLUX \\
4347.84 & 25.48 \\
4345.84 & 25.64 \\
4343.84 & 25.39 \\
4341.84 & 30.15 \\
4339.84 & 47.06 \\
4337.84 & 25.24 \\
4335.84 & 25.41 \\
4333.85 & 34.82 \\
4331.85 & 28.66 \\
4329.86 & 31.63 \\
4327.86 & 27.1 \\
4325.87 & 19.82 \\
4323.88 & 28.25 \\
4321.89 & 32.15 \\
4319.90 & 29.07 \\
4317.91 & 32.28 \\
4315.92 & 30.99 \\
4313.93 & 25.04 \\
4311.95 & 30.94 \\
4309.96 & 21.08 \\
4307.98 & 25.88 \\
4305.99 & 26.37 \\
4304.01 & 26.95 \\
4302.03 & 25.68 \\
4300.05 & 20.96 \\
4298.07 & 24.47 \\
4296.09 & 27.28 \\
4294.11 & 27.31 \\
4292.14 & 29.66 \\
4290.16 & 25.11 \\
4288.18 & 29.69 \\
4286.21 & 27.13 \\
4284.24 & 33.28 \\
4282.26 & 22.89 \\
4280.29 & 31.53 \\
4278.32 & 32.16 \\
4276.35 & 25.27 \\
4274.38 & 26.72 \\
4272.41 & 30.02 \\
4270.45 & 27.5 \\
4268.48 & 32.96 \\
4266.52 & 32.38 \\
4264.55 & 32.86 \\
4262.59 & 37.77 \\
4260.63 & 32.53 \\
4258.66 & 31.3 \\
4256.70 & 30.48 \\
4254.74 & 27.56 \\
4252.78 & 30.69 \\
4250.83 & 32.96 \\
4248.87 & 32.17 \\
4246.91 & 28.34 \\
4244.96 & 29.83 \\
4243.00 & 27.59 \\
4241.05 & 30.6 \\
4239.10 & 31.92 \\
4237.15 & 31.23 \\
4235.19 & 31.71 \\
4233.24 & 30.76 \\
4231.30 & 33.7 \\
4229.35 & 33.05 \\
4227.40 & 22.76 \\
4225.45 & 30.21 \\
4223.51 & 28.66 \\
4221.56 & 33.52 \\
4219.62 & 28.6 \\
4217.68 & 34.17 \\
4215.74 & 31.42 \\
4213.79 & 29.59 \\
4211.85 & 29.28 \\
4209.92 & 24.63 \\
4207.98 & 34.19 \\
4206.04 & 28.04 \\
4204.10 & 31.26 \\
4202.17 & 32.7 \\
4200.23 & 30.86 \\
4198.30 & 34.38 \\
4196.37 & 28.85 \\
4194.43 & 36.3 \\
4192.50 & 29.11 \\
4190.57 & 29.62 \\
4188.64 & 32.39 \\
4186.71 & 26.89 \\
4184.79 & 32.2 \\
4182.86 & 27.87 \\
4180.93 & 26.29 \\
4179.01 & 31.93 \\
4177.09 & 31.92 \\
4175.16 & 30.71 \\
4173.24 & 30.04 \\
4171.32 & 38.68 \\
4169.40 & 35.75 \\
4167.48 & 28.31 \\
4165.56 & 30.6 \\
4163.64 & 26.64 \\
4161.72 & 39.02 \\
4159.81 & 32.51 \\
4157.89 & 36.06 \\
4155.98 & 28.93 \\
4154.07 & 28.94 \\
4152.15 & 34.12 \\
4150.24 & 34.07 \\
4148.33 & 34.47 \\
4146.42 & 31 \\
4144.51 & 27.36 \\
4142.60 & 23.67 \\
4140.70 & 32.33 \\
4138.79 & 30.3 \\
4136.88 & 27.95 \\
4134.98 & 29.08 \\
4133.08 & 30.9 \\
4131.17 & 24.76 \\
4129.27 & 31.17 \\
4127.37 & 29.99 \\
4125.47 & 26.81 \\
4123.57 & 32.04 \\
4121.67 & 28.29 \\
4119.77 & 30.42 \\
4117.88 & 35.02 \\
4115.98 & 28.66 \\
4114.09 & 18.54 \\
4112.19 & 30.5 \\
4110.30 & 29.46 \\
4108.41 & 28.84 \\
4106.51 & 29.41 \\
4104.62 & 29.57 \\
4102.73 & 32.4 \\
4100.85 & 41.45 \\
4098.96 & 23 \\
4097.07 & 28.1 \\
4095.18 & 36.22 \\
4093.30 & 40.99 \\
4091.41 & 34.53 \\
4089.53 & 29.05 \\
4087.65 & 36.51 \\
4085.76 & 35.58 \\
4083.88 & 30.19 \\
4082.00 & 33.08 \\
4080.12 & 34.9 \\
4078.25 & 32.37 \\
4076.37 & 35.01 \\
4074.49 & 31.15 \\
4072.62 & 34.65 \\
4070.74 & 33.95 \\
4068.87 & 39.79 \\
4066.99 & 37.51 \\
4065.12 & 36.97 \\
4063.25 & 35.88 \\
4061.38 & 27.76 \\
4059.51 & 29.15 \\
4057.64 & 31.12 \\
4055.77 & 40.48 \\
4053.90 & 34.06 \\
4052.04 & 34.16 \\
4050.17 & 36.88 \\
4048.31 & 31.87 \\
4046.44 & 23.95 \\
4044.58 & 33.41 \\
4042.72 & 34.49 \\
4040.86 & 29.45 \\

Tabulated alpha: 4.1 angstrom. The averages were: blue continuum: 33.9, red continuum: 32.2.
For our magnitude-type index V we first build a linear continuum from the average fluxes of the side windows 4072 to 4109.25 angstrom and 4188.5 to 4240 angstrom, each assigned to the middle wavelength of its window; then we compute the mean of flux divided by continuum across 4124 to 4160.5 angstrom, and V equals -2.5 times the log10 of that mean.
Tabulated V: 0.06 mag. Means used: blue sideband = 32.8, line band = 30.2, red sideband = 30.8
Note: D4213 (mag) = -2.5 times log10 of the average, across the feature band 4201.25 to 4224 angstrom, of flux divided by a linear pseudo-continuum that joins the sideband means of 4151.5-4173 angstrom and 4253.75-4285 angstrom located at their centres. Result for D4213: 0.04 mag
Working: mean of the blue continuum 32.6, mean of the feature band 30.5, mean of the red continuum 30.4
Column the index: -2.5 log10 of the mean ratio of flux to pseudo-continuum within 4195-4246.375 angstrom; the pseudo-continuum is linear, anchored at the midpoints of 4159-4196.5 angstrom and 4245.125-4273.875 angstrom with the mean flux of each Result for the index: 0.03 mag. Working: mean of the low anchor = 31.3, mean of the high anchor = 31.3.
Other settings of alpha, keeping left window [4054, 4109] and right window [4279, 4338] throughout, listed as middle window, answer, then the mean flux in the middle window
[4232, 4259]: -1.2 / 30.5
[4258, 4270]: -1.8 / 33.1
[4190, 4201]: -0.4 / 31.6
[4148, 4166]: -0.6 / 32.5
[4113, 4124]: 1.3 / 28.7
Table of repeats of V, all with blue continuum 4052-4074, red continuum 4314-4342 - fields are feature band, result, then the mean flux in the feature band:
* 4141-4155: 0.09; 30.6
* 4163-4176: 0.04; 31.7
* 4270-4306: 0.12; 27.4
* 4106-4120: 0.17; 28.8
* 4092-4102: 0.00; 33.9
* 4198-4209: 0.02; 31.7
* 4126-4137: 0.15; 29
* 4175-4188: 0.10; 29.7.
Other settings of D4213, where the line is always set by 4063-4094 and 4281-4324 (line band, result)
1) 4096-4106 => 0.104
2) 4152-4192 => 0.013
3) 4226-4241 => -0.038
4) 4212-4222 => -0.034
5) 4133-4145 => 0.144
